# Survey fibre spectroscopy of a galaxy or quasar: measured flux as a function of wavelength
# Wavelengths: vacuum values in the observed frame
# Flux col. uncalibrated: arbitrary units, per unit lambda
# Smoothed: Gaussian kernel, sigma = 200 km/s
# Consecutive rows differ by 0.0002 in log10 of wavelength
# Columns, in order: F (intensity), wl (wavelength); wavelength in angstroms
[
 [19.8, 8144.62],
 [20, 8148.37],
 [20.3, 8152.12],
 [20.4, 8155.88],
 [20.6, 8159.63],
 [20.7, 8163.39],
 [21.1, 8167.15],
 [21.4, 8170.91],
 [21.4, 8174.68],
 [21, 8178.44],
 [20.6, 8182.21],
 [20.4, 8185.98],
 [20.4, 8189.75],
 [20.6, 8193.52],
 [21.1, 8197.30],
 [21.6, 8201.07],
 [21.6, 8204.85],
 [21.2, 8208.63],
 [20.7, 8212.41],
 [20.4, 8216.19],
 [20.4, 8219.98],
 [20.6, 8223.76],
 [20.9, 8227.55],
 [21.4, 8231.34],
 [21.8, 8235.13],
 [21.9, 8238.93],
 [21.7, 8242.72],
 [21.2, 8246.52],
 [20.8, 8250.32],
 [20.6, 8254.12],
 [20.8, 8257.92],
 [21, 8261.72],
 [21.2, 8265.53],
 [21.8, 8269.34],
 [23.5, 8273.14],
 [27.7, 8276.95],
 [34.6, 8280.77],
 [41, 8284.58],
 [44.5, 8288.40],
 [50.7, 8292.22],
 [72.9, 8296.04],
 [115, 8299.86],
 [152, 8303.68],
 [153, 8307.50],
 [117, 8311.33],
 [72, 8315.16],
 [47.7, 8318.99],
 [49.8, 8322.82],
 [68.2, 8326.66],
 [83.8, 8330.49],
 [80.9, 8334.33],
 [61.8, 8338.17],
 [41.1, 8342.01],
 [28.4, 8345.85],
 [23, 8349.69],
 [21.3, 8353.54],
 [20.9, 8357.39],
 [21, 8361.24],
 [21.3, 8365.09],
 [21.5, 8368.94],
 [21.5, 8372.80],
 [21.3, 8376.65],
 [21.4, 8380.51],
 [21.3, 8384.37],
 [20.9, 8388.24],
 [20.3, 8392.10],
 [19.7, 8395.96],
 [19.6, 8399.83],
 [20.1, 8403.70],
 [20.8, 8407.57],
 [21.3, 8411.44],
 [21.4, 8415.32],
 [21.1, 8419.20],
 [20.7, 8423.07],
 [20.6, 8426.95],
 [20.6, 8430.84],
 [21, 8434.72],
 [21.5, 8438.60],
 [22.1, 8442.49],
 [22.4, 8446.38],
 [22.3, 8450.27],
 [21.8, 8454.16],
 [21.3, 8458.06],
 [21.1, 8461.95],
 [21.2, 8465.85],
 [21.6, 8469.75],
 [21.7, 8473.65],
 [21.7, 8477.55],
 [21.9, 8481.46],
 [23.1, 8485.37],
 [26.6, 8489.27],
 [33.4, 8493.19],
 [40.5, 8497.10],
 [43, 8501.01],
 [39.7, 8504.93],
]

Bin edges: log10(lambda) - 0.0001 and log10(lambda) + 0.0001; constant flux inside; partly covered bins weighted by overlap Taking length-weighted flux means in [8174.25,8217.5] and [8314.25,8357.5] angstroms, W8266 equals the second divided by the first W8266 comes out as 2.42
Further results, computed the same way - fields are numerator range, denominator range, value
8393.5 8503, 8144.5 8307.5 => 0.75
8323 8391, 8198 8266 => 1.68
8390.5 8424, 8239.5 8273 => 0.97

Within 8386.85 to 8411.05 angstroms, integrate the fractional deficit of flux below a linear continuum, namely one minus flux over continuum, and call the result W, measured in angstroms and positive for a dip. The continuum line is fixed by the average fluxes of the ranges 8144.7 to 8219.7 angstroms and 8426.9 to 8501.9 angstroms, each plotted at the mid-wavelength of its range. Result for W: 3.3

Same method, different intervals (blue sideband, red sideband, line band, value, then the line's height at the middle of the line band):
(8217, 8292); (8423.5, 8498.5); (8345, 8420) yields 8.5 angstroms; 24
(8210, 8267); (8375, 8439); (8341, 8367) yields -4.8 angstroms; 20.9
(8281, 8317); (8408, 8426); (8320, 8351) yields 6.1 angstroms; 67.5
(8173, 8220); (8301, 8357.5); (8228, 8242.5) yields 5.6 angstroms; 35.3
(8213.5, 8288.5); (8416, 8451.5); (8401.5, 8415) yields 0.6 angstroms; 21.7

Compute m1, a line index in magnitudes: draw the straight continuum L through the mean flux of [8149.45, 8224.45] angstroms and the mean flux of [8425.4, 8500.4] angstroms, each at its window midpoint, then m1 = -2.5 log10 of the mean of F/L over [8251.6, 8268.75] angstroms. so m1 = 0.03 mag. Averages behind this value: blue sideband 20.8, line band 21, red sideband 23.9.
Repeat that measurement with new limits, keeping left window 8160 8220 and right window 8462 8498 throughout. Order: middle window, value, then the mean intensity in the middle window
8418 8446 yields 0.154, 21.2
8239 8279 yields -0.008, 22.1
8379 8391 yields 0.125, 21.1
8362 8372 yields 0.101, 21.4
